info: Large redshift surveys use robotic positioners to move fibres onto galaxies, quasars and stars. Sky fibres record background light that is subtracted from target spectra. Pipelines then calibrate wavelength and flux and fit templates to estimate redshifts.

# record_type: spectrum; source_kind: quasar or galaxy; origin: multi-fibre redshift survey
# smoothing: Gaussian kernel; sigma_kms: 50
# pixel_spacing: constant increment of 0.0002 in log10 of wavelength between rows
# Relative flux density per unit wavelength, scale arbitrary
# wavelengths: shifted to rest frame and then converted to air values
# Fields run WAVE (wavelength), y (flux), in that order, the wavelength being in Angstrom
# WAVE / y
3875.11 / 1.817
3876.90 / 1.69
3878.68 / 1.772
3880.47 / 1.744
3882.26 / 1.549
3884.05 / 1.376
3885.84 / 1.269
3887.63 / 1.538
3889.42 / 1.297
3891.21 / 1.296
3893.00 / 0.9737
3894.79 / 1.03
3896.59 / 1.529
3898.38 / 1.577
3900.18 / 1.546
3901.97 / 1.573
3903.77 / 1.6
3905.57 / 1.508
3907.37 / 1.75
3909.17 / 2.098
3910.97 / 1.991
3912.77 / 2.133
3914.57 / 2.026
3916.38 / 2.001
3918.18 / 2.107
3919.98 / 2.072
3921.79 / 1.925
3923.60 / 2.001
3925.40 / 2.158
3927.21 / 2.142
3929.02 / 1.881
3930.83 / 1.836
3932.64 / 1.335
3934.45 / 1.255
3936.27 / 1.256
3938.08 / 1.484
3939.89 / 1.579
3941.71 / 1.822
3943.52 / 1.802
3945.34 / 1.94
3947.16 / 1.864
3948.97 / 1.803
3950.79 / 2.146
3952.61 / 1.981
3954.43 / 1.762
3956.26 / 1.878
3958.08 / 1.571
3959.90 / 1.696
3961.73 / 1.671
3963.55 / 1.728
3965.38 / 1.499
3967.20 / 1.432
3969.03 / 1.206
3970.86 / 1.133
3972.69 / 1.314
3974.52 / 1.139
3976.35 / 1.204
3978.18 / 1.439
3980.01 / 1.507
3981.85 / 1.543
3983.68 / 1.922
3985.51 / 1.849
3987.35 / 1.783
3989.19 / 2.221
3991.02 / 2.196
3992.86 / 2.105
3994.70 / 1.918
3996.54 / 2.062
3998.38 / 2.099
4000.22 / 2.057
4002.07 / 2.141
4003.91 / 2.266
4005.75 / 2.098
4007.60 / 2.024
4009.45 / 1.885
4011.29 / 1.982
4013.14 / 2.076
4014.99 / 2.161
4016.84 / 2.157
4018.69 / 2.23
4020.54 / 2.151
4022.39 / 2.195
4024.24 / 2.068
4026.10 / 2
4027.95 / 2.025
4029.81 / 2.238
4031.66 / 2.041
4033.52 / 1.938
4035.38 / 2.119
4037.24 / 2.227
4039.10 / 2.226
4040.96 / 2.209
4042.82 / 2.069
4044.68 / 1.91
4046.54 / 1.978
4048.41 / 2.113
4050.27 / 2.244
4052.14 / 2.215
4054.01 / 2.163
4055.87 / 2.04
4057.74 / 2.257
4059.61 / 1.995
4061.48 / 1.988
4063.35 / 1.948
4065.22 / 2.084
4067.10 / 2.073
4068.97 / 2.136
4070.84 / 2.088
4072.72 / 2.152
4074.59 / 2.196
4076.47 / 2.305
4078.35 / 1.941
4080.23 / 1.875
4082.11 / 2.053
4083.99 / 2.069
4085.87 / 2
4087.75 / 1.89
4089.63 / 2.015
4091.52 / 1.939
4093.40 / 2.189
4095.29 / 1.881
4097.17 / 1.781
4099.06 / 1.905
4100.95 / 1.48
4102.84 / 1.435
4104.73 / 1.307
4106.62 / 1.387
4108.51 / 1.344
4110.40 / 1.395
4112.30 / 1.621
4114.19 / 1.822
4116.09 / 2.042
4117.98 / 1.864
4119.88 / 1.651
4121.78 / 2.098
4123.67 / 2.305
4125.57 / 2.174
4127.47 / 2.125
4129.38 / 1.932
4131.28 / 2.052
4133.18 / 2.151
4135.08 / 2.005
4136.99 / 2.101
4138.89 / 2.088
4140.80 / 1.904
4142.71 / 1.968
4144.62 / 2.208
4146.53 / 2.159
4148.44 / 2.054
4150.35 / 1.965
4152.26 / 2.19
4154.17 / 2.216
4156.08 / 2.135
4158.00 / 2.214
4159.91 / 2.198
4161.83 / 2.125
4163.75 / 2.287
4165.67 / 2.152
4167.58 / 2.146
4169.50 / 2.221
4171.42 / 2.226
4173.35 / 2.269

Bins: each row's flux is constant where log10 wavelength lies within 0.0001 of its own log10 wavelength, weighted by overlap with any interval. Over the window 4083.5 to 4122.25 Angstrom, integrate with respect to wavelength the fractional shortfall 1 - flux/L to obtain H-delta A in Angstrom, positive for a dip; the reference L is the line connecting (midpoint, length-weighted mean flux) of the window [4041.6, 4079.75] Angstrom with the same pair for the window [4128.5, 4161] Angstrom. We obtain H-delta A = 6.2 Angstrom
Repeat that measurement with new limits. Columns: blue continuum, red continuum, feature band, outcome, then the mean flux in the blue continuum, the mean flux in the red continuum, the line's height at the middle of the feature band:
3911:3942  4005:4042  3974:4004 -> 2.4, 1.83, 2.1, 2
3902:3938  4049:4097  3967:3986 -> 5.0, 1.83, 2.07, 1.92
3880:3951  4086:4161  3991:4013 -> -3.4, 1.69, 1.93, 1.79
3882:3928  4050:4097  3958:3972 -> 2.6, 1.7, 2.06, 1.83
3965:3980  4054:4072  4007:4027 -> -4.8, 1.3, 2.07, 1.68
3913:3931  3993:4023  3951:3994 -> 8.6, 2.03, 2.09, 2.07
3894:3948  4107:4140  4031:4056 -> -3.4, 1.76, 1.92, 1.86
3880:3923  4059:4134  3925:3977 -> 2.4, 1.65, 1.92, 1.72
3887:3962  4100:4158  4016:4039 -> -3.8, 1.73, 1.91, 1.82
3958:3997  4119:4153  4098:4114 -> 3.9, 1.64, 2.06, 1.98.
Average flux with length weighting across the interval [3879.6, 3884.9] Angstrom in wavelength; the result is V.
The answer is 1.56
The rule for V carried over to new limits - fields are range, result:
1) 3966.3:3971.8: 1.26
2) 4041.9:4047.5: 1.99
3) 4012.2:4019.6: 2.15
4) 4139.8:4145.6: 2.02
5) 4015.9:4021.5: 2.18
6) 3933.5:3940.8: 1.39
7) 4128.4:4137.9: 2.05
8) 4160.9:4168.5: 2.18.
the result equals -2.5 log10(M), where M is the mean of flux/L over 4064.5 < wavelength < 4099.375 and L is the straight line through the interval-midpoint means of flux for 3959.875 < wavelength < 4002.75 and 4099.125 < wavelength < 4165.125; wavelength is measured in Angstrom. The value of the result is -0.09 mag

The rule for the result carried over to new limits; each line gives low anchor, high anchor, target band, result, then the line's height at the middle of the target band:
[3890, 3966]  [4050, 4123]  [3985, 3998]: -0.12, 1.81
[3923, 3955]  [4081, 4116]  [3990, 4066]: -0.18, 1.77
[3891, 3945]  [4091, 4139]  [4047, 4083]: -0.16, 1.81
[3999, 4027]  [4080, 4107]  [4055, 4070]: -0.07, 1.93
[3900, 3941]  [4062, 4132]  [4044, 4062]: -0.12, 1.88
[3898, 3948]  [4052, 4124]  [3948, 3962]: 0.00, 1.82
